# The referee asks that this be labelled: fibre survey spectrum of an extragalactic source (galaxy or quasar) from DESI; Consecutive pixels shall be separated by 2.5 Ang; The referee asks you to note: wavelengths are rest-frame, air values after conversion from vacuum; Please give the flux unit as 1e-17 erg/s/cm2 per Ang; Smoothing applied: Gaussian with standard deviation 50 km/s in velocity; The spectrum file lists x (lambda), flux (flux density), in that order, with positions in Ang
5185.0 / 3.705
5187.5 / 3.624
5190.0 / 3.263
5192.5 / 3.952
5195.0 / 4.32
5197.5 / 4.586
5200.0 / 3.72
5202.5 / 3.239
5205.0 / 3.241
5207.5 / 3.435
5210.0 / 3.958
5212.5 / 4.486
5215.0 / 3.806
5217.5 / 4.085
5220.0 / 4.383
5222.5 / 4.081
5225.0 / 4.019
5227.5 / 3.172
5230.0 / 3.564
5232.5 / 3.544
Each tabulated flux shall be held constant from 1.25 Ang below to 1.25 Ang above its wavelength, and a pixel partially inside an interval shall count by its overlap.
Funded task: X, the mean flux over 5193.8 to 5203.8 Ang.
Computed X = 3.96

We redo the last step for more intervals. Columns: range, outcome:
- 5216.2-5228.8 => 3.95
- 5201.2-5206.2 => 3.24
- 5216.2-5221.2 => 4.23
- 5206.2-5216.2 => 3.92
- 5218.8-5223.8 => 4.23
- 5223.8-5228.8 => 3.59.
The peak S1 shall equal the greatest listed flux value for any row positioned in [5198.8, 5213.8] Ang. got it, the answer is 4.486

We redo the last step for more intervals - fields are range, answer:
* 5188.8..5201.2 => 4.586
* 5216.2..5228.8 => 4.383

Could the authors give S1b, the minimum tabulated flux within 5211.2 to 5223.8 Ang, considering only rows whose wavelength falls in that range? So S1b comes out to 3.806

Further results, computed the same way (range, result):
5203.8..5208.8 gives 3.241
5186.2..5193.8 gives 3.263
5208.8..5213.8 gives 3.958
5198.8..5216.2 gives 3.239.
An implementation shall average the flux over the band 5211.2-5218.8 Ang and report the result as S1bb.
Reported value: 4.13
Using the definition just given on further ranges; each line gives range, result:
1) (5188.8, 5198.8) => 4.03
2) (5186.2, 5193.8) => 3.62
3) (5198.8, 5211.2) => 3.52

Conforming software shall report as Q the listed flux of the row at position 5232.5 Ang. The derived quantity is 3.544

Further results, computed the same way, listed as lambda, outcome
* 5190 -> 3.263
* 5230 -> 3.564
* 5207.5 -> 3.435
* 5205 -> 3.241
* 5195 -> 4.32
